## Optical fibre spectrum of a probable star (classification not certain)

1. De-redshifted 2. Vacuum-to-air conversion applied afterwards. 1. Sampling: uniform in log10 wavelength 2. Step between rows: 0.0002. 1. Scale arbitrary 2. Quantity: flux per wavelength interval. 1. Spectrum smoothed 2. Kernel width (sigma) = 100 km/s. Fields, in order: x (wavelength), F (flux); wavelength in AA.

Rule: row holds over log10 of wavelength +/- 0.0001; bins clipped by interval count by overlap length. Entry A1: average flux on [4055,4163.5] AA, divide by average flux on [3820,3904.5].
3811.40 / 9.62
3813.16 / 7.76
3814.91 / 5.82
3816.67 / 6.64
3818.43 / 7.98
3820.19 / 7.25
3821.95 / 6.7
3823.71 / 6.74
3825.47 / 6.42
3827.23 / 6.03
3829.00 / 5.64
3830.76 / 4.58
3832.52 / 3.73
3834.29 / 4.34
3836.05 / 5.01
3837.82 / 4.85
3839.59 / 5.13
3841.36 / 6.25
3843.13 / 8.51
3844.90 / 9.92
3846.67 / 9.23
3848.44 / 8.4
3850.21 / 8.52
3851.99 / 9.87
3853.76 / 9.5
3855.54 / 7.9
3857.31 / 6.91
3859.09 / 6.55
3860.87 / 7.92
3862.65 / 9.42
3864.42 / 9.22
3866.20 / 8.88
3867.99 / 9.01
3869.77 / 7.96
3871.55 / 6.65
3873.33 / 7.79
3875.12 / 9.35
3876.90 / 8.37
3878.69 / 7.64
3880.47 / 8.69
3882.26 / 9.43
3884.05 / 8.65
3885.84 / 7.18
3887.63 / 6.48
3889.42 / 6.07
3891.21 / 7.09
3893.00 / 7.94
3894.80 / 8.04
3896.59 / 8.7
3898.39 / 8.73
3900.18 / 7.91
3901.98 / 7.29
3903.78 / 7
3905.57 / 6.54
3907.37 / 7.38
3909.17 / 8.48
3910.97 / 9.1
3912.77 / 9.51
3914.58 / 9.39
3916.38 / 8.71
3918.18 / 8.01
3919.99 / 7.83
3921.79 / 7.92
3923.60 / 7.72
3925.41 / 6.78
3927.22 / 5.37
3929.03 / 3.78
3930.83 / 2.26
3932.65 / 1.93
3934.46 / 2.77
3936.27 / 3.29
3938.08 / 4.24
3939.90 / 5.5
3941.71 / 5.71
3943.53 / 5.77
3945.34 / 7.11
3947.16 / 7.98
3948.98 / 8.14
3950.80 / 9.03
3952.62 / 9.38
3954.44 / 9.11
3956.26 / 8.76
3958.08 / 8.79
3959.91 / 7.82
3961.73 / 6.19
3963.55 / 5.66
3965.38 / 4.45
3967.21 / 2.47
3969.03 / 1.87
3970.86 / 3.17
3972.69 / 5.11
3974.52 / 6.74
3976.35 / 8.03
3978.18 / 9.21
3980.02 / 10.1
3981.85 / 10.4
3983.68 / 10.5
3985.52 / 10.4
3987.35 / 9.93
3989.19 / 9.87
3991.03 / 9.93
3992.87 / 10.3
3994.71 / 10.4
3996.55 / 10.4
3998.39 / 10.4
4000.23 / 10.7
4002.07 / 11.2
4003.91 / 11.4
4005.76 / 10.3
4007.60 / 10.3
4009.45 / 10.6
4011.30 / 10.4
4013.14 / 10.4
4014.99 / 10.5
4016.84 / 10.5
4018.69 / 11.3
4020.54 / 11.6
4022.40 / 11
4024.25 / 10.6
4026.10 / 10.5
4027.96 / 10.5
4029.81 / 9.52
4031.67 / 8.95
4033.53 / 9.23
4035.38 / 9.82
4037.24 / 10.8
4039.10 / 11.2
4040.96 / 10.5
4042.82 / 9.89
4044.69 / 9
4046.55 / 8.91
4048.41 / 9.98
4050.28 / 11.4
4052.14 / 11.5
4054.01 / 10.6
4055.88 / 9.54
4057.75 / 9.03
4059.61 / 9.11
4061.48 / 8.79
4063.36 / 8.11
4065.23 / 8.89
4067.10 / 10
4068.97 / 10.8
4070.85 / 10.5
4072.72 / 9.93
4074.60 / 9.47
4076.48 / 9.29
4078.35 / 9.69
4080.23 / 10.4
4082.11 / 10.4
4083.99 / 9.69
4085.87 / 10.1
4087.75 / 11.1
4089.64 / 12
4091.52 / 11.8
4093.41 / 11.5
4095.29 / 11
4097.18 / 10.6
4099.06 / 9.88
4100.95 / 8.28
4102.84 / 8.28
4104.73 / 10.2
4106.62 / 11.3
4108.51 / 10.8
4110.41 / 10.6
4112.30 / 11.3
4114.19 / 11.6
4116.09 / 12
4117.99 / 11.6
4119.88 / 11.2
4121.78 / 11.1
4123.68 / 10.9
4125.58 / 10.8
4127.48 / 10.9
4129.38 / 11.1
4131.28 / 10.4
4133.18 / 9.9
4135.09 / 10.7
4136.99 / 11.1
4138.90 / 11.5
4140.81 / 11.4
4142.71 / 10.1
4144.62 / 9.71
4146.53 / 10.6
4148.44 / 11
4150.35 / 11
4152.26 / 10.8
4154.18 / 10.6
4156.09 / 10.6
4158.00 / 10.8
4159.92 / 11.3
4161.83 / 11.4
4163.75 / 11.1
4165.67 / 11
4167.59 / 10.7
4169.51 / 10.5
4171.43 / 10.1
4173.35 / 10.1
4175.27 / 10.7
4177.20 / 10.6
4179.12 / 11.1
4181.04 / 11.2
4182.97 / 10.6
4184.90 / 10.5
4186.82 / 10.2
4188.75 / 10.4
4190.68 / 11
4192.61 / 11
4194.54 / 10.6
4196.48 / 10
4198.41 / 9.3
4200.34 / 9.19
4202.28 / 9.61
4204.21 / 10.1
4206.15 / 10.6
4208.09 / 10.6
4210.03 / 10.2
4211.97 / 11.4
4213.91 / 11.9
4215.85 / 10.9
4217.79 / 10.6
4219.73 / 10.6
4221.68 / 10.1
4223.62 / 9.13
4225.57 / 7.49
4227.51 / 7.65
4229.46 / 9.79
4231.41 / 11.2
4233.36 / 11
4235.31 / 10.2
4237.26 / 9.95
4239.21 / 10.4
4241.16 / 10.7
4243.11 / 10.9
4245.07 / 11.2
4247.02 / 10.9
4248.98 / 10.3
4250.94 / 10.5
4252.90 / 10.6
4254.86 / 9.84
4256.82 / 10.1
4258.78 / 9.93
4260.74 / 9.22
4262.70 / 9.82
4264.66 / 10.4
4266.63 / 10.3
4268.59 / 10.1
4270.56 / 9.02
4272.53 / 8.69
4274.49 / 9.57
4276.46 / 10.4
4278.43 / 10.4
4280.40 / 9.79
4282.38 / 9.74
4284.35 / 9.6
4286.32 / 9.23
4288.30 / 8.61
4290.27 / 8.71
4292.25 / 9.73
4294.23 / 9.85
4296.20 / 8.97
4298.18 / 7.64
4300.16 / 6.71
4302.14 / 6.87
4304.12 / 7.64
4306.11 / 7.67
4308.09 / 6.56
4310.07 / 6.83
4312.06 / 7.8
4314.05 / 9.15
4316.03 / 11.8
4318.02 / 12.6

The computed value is 1.4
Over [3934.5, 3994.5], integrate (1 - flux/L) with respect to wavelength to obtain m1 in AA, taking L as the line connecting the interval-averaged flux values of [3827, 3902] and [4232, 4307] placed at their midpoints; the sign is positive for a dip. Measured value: 5.8 AA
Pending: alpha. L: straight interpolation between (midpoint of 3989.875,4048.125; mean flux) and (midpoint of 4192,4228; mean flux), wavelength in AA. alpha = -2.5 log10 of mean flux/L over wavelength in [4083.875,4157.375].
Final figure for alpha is -0.06 mag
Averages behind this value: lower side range 10.3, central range 10.8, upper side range 10.1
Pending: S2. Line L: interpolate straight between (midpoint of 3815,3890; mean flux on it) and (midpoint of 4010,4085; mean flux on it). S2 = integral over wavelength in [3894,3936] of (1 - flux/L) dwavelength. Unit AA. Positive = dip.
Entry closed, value 6.5 AA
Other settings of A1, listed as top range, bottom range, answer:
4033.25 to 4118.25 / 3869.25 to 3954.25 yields 1.43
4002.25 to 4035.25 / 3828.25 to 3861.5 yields 1.49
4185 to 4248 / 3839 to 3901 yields 1.27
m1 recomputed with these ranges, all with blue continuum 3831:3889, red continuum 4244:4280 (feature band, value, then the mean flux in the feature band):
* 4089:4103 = -2.2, 10.5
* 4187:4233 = -1.9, 10.2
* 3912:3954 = 8.6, 6.46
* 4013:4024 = -2.9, 10.9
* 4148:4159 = -1.6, 10.8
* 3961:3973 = 6.2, 4.05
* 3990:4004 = -3.4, 10.5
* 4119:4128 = -1.7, 11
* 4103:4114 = -1.9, 10.7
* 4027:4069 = -4.8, 9.81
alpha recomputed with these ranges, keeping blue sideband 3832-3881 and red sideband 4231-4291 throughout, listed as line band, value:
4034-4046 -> -0.16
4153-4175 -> -0.14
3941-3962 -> 0.05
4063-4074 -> -0.10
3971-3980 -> 0.17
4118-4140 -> -0.18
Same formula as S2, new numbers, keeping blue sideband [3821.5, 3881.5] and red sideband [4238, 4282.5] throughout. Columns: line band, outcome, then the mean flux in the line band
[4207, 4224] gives -1.4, 10.7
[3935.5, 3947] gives 3.7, 5.47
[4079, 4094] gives -3.1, 10.8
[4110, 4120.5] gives -2.6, 11.4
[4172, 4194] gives -2.4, 10.7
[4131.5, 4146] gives -2.0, 10.6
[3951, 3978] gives 5.8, 6.41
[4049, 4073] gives -2.9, 9.86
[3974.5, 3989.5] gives -2.4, 9.61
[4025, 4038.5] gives -2.1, 9.95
